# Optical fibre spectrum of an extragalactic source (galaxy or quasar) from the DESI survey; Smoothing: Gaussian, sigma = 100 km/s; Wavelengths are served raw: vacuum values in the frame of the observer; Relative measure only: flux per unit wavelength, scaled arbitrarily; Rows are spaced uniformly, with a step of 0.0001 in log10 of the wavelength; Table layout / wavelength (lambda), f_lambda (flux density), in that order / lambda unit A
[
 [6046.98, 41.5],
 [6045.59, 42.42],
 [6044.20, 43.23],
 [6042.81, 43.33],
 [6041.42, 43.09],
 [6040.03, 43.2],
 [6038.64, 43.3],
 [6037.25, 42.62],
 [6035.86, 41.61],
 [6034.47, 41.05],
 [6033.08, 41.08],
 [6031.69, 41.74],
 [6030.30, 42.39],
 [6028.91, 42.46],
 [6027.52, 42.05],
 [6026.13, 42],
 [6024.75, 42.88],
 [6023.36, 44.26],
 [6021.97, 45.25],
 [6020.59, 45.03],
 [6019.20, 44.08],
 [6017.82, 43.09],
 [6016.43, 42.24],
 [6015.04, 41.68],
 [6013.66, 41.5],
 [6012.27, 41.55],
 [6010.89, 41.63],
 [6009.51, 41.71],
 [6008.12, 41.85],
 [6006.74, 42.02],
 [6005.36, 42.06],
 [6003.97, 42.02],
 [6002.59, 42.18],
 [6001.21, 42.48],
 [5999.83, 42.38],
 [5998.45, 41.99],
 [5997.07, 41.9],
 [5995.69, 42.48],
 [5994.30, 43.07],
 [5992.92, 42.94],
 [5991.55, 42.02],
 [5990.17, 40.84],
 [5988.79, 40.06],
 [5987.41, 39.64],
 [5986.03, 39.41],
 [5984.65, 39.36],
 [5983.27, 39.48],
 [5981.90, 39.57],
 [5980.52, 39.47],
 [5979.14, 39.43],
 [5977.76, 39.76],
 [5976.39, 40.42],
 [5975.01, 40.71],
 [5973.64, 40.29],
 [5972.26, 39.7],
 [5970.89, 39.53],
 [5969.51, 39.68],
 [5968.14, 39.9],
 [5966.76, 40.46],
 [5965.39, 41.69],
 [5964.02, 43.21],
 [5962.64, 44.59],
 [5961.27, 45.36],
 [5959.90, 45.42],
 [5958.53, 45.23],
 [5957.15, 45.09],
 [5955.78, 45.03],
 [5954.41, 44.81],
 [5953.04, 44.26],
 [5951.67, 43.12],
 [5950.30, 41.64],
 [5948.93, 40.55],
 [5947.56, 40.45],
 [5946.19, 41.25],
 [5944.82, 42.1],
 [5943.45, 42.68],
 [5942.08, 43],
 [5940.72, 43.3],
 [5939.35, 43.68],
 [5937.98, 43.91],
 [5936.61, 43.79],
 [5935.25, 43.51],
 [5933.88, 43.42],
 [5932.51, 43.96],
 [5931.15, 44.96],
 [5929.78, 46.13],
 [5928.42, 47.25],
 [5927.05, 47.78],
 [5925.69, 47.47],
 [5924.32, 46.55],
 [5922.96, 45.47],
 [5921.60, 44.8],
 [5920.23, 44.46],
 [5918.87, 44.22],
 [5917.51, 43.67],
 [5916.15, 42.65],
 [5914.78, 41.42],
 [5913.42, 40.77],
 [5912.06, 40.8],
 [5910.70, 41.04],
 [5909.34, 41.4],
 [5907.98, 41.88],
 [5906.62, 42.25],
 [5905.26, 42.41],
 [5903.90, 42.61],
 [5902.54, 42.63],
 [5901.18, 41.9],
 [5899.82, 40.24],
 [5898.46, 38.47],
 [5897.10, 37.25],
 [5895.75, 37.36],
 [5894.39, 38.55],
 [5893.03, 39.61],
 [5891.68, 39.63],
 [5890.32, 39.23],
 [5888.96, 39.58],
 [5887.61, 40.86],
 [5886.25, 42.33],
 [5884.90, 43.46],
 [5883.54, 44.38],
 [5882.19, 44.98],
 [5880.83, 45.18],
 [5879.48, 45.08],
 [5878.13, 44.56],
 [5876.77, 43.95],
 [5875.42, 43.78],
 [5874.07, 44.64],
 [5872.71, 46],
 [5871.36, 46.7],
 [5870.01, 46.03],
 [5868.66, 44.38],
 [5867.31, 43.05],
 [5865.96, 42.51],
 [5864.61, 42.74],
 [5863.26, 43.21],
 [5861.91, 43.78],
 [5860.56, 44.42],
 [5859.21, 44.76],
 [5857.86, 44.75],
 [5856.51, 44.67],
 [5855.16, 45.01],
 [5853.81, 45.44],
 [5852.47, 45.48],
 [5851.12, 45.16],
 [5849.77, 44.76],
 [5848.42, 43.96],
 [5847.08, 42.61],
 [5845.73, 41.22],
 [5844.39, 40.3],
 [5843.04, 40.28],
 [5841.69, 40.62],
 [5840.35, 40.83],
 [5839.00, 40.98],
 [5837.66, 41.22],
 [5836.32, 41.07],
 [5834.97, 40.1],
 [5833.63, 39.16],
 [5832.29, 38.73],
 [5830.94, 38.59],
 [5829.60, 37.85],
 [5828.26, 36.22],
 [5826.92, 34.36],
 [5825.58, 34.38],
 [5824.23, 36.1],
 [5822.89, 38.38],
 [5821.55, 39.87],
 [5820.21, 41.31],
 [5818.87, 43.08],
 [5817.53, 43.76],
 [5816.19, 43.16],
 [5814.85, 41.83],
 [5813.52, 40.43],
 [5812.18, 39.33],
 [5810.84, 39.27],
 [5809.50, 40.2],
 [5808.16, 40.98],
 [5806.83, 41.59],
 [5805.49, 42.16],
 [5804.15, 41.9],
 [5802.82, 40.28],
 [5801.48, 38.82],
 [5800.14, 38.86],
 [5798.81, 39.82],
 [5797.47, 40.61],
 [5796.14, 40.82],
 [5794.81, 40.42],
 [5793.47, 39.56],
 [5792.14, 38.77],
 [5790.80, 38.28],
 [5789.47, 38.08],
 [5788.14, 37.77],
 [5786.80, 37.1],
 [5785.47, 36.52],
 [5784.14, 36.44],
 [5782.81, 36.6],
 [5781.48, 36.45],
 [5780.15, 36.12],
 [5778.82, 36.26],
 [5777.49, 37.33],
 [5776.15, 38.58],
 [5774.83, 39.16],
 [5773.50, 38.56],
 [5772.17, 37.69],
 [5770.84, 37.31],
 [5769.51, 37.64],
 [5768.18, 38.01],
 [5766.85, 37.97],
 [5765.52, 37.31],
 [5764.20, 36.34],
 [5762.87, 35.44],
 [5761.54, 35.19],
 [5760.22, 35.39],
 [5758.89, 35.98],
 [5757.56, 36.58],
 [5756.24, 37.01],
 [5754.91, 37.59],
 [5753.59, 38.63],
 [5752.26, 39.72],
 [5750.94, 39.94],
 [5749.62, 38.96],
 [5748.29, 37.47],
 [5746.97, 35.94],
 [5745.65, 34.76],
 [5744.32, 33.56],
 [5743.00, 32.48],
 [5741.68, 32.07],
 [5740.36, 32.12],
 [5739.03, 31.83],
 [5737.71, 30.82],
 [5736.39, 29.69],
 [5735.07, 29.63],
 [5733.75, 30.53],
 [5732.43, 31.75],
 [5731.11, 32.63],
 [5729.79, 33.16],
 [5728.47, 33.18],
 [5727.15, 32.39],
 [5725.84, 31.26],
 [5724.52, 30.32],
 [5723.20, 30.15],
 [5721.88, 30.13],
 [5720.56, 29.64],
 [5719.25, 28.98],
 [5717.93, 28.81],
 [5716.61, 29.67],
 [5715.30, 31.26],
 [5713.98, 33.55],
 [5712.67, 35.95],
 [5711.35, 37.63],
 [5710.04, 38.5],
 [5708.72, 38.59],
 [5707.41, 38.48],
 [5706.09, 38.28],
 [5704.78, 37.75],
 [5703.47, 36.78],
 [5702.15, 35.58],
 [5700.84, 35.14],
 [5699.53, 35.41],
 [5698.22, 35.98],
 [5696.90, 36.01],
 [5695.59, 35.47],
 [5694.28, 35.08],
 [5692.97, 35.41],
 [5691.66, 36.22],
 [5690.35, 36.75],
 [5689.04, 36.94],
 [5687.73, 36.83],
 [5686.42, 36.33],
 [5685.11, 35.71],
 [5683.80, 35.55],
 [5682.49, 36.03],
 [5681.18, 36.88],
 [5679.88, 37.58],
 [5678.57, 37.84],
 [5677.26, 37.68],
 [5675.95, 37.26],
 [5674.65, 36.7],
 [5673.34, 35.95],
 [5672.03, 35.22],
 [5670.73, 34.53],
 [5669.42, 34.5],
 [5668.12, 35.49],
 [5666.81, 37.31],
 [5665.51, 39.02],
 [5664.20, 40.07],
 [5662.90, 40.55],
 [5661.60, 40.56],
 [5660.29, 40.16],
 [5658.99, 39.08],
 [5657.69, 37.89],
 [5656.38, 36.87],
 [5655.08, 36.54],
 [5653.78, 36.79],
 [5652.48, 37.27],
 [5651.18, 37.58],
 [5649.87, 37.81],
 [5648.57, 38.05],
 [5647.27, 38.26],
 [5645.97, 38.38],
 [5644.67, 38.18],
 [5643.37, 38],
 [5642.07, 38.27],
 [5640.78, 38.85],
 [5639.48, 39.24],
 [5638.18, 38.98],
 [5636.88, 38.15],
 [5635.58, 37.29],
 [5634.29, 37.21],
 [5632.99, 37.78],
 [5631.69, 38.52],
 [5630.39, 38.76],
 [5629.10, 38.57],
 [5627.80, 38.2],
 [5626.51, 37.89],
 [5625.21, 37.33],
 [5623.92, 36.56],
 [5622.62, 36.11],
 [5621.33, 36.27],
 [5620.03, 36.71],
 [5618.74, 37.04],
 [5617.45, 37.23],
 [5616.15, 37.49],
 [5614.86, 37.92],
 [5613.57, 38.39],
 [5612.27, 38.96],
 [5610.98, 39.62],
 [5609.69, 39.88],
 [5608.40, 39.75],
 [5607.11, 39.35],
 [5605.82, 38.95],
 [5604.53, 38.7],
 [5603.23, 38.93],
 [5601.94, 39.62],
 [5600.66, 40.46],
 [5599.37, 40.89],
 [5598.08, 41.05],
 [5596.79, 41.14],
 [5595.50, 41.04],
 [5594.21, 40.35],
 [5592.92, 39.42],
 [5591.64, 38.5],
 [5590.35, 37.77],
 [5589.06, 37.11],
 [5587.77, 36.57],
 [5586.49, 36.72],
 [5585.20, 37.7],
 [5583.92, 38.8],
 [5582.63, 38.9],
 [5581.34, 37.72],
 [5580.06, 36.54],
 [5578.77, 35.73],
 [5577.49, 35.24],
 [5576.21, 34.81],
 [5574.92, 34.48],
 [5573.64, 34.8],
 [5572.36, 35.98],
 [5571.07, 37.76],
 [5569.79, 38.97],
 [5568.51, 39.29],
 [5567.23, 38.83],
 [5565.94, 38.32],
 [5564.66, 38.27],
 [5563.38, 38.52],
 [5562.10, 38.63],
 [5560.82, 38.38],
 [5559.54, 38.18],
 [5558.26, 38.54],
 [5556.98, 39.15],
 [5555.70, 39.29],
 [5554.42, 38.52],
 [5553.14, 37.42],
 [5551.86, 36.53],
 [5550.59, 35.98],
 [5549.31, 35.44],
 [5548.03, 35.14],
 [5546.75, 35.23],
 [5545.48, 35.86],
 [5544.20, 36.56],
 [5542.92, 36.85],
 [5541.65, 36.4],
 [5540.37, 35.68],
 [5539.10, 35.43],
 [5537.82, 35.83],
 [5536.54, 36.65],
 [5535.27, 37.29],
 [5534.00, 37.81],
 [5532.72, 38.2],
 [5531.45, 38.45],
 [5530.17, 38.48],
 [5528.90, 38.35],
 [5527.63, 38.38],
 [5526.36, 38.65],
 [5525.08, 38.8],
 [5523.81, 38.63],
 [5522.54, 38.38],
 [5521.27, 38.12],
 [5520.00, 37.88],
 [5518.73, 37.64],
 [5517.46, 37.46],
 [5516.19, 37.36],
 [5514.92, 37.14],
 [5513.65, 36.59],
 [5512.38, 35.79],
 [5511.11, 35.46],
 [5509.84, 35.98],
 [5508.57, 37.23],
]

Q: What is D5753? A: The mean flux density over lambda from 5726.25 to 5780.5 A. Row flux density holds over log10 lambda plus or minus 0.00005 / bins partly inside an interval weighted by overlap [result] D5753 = 35.4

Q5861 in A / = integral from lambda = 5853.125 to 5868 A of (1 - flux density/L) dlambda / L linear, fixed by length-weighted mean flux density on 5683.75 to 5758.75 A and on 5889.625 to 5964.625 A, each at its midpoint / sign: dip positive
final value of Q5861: -1.4 A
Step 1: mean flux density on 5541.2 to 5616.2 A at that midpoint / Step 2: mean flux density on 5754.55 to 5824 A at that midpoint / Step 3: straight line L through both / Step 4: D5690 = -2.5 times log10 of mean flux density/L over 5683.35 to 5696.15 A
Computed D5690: 0.07 mag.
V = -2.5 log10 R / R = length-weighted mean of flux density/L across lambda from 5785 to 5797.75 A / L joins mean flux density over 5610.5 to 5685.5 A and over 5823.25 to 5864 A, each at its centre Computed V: 0.04 mag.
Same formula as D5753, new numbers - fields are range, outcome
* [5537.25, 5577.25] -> 37.1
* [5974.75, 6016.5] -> 41.2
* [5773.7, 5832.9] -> 39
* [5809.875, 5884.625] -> 42.2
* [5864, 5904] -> 42.4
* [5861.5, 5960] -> 43.1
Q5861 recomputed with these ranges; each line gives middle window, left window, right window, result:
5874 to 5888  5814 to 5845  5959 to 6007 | -1.3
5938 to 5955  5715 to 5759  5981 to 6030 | -1.1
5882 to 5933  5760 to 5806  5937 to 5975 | -1.4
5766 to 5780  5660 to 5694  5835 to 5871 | 0.9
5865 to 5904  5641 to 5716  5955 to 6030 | -2.1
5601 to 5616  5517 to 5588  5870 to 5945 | -0.3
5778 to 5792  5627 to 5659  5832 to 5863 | 1.4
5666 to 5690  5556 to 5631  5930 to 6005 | 1.6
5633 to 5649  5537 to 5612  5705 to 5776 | -0.7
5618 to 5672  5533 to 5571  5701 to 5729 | -3.9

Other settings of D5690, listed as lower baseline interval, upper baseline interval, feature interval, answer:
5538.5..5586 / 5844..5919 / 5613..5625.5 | 0.03 mag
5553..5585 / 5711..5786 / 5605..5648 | -0.04 mag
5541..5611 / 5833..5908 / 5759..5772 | 0.12 mag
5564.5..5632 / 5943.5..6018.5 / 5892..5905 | 0.03 mag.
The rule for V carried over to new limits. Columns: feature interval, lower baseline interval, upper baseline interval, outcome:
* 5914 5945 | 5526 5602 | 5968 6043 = -0.086 mag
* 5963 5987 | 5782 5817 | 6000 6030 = 0.049 mag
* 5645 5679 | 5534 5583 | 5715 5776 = -0.061 mag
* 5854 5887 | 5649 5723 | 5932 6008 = -0.114 mag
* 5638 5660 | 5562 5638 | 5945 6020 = 0.015 mag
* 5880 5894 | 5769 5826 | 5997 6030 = -0.036 mag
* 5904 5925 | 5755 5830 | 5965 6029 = -0.069 mag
